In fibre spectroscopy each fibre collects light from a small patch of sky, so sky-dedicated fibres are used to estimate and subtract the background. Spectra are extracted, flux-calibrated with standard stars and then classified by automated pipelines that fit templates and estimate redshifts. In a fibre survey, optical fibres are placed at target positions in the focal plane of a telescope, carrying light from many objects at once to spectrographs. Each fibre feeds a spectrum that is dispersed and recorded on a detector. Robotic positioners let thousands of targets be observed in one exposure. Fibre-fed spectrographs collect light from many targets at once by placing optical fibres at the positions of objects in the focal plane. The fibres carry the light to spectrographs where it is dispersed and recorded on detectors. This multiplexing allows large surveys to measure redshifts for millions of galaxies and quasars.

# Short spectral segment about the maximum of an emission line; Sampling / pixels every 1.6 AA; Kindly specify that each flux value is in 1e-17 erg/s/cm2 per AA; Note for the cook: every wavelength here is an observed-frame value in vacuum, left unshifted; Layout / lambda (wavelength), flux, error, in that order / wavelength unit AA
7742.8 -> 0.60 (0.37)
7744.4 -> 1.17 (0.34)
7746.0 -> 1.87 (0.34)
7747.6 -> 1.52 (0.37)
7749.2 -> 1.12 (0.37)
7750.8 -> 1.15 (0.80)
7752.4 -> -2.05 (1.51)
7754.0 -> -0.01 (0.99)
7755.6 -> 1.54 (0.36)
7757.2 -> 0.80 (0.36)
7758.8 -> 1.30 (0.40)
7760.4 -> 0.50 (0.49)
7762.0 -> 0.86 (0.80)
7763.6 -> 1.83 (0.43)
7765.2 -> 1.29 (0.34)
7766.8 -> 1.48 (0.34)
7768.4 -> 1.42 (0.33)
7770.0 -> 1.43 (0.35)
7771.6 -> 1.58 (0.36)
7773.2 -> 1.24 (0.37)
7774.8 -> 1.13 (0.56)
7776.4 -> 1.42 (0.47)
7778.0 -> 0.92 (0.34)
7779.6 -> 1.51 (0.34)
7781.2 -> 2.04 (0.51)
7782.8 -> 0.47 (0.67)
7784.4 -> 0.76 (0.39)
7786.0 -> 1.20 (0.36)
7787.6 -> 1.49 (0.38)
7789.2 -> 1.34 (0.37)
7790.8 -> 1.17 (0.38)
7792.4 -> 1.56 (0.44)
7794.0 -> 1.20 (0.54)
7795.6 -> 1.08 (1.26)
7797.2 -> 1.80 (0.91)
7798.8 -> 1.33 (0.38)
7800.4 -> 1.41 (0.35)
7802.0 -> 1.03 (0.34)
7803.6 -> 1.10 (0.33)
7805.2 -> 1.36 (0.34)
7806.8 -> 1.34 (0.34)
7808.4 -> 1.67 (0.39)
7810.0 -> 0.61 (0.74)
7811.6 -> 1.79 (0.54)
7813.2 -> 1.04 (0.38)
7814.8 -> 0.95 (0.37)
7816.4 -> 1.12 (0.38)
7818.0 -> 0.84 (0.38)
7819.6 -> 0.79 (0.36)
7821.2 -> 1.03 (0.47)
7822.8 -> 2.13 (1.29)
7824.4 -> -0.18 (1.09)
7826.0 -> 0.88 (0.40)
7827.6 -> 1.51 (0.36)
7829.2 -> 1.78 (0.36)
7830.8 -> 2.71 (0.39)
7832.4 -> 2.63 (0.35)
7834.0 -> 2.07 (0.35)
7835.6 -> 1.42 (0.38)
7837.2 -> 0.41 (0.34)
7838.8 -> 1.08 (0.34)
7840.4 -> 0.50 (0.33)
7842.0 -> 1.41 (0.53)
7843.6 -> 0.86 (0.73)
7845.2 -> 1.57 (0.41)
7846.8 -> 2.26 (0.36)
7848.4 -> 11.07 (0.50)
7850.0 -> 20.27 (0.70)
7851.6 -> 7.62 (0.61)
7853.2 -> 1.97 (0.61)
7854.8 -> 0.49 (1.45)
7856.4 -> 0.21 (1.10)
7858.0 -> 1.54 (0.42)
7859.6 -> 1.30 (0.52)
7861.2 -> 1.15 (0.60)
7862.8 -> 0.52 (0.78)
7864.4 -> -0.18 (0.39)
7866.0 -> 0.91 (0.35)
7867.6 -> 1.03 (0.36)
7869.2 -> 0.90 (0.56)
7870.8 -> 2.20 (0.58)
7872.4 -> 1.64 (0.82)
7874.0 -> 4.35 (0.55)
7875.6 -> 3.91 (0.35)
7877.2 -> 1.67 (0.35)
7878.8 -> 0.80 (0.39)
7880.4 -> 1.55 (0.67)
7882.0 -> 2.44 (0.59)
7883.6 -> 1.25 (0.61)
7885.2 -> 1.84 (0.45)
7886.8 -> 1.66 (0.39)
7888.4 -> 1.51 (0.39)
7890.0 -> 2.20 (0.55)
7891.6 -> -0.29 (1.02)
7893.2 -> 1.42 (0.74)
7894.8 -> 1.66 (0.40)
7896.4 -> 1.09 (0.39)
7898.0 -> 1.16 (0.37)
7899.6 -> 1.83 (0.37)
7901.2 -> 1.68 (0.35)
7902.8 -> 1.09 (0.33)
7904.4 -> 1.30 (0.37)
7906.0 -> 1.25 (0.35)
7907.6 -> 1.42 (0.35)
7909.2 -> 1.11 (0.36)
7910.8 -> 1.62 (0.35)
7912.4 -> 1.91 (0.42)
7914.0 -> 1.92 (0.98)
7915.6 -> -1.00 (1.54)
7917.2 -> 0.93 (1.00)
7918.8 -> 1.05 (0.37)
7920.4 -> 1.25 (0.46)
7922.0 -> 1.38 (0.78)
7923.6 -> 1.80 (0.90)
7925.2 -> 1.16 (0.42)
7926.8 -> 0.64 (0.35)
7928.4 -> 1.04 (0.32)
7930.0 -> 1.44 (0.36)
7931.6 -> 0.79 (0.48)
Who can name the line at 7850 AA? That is Halpha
